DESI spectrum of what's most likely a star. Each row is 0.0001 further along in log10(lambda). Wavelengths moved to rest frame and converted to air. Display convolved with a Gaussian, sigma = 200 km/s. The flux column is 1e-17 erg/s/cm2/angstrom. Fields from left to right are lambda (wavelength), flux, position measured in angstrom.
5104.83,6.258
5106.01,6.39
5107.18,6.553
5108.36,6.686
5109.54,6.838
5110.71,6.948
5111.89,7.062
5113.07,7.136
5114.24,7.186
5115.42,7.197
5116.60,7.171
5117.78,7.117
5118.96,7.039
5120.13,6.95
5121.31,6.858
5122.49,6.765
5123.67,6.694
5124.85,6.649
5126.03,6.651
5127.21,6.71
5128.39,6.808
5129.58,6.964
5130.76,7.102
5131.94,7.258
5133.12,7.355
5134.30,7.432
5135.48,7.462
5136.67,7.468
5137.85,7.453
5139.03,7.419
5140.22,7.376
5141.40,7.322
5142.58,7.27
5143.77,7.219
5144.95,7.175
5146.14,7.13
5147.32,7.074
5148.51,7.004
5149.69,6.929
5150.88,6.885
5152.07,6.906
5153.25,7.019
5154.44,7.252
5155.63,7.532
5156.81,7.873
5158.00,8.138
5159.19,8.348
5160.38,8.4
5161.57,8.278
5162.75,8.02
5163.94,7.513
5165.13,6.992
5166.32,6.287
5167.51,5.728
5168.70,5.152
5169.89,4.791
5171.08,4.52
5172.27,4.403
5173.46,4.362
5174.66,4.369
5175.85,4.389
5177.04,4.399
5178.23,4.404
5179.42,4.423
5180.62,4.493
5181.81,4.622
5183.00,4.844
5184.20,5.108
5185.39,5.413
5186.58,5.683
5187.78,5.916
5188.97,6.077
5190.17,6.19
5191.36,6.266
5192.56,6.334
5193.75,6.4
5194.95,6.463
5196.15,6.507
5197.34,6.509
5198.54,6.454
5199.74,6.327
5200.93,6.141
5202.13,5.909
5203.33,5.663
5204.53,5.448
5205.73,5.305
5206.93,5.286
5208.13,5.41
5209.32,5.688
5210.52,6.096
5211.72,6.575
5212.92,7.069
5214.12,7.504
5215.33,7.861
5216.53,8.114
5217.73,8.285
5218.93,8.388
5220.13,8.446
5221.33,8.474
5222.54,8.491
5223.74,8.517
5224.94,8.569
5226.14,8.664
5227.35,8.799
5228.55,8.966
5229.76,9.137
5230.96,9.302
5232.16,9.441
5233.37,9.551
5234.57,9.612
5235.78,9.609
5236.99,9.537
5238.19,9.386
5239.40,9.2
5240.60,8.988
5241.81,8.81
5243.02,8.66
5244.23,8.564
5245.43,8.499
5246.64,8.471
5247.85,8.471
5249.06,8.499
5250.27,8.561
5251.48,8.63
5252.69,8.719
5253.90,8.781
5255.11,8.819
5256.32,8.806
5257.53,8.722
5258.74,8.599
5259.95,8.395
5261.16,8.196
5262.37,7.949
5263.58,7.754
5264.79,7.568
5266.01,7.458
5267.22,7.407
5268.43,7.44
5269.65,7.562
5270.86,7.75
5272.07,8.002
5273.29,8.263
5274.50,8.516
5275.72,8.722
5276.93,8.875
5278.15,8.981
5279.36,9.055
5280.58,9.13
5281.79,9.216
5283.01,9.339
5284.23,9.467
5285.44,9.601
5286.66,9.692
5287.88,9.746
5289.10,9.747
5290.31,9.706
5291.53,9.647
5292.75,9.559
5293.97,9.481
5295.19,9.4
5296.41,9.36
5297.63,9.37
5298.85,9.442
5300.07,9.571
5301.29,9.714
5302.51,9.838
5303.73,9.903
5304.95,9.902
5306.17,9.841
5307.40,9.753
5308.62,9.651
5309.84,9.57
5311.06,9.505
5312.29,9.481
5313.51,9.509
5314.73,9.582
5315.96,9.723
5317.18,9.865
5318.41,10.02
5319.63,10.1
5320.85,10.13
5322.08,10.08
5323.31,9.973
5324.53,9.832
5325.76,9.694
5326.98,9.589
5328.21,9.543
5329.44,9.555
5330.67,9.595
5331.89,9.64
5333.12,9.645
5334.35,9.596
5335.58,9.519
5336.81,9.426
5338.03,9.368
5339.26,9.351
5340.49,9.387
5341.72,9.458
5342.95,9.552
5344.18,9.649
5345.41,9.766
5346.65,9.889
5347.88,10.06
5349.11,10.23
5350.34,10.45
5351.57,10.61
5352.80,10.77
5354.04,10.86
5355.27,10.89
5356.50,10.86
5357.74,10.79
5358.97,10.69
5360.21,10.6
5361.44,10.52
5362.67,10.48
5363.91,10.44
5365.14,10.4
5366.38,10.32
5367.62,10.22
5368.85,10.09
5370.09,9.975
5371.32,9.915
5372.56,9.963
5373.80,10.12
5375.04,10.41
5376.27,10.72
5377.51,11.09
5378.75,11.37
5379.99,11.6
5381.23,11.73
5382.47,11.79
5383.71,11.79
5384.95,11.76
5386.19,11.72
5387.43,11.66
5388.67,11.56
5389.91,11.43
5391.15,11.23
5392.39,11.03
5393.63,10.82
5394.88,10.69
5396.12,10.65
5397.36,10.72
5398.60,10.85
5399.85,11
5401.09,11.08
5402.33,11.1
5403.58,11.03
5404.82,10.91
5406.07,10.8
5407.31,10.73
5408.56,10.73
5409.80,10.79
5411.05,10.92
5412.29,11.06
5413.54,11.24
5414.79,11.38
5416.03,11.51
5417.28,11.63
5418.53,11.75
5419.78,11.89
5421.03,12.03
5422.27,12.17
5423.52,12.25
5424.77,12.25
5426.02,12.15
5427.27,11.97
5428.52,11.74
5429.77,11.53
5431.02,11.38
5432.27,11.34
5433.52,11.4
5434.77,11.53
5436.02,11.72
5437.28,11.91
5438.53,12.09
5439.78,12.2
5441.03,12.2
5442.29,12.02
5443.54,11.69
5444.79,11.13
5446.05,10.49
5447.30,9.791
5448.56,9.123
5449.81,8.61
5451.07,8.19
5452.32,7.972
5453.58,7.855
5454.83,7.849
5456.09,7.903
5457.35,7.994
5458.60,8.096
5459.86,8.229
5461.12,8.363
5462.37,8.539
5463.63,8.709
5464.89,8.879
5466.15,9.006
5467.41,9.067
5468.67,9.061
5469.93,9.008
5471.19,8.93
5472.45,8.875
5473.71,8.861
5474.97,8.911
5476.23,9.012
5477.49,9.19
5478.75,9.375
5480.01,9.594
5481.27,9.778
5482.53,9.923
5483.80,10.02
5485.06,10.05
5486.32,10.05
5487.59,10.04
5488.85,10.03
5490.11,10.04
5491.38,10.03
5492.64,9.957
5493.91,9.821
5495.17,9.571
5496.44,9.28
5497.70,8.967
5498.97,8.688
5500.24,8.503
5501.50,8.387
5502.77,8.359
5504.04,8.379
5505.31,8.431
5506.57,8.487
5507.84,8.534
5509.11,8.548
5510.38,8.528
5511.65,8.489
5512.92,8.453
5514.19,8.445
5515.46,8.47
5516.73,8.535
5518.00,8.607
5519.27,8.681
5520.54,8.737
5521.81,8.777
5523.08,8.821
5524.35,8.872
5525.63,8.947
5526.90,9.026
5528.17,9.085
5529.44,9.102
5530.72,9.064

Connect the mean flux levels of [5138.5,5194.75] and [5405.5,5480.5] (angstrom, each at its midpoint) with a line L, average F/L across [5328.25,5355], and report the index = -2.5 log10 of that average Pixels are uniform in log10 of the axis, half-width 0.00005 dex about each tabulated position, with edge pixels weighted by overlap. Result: -0.12 mag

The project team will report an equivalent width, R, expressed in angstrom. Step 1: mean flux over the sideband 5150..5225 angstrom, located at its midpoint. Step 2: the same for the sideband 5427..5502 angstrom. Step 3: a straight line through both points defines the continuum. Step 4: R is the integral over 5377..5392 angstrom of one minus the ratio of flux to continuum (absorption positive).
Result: -4.8 angstrom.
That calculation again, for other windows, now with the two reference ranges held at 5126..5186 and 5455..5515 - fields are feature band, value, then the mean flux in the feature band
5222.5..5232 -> -2.5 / 8.86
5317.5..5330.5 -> -3.5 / 9.84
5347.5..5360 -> -4.1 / 10.6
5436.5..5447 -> -3.6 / 11.7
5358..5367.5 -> -2.9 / 10.5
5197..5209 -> 1.8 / 5.83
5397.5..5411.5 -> -4.2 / 10.9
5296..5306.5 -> -2.8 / 9.67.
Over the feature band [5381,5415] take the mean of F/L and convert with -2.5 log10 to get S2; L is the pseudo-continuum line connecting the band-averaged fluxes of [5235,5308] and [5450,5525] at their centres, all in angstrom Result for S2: -0.244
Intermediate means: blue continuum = 8.91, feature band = 11.1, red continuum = 8.89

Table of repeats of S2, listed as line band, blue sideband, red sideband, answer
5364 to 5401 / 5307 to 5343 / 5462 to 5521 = -0.16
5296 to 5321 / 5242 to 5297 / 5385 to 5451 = -0.04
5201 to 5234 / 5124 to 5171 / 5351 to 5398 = 0.10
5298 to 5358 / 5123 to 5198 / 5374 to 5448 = -0.01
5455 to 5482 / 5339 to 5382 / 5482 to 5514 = 0.07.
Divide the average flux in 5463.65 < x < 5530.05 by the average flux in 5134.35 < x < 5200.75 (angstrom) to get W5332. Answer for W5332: 1.42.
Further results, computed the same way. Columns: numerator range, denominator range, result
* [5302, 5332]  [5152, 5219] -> 1.58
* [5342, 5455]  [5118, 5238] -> 1.58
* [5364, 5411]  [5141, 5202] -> 1.74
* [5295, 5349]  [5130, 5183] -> 1.48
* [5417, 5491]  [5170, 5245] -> 1.46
